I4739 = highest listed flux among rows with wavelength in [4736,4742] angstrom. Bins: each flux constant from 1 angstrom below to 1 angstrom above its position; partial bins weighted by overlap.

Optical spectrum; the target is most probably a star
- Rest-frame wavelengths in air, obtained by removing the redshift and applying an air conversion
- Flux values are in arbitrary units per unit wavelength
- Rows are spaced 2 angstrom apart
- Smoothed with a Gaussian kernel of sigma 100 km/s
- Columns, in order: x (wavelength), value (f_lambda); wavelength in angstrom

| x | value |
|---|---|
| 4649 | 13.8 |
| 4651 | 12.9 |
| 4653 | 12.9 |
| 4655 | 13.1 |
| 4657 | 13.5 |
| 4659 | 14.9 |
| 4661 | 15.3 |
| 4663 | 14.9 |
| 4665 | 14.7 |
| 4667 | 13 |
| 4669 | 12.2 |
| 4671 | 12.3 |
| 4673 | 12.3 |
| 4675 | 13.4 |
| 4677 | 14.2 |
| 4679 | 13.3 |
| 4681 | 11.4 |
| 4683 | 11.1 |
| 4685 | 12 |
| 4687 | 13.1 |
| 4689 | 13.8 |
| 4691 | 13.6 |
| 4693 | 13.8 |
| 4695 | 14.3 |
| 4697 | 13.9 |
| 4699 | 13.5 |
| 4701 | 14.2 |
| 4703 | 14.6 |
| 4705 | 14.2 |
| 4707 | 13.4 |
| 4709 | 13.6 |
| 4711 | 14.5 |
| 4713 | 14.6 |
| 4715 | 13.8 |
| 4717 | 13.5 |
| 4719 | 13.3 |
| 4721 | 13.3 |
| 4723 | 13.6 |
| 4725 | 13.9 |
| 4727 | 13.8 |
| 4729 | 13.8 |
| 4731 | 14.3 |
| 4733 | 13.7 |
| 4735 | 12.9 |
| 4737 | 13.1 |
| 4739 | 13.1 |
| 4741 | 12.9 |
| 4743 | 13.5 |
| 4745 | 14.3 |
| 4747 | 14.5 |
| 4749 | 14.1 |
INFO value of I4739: 13.1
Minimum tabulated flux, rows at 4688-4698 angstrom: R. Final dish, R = 13.6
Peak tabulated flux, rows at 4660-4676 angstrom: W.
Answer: 15.3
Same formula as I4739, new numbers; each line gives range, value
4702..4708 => 14.6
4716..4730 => 13.9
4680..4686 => 12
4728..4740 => 14.3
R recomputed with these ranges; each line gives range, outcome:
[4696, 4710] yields 13.4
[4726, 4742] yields 12.9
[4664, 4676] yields 12.2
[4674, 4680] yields 13.3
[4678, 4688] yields 11.1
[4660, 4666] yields 14.7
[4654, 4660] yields 13.1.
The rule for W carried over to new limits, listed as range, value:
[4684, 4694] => 13.8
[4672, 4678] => 14.2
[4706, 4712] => 14.5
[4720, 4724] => 13.6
